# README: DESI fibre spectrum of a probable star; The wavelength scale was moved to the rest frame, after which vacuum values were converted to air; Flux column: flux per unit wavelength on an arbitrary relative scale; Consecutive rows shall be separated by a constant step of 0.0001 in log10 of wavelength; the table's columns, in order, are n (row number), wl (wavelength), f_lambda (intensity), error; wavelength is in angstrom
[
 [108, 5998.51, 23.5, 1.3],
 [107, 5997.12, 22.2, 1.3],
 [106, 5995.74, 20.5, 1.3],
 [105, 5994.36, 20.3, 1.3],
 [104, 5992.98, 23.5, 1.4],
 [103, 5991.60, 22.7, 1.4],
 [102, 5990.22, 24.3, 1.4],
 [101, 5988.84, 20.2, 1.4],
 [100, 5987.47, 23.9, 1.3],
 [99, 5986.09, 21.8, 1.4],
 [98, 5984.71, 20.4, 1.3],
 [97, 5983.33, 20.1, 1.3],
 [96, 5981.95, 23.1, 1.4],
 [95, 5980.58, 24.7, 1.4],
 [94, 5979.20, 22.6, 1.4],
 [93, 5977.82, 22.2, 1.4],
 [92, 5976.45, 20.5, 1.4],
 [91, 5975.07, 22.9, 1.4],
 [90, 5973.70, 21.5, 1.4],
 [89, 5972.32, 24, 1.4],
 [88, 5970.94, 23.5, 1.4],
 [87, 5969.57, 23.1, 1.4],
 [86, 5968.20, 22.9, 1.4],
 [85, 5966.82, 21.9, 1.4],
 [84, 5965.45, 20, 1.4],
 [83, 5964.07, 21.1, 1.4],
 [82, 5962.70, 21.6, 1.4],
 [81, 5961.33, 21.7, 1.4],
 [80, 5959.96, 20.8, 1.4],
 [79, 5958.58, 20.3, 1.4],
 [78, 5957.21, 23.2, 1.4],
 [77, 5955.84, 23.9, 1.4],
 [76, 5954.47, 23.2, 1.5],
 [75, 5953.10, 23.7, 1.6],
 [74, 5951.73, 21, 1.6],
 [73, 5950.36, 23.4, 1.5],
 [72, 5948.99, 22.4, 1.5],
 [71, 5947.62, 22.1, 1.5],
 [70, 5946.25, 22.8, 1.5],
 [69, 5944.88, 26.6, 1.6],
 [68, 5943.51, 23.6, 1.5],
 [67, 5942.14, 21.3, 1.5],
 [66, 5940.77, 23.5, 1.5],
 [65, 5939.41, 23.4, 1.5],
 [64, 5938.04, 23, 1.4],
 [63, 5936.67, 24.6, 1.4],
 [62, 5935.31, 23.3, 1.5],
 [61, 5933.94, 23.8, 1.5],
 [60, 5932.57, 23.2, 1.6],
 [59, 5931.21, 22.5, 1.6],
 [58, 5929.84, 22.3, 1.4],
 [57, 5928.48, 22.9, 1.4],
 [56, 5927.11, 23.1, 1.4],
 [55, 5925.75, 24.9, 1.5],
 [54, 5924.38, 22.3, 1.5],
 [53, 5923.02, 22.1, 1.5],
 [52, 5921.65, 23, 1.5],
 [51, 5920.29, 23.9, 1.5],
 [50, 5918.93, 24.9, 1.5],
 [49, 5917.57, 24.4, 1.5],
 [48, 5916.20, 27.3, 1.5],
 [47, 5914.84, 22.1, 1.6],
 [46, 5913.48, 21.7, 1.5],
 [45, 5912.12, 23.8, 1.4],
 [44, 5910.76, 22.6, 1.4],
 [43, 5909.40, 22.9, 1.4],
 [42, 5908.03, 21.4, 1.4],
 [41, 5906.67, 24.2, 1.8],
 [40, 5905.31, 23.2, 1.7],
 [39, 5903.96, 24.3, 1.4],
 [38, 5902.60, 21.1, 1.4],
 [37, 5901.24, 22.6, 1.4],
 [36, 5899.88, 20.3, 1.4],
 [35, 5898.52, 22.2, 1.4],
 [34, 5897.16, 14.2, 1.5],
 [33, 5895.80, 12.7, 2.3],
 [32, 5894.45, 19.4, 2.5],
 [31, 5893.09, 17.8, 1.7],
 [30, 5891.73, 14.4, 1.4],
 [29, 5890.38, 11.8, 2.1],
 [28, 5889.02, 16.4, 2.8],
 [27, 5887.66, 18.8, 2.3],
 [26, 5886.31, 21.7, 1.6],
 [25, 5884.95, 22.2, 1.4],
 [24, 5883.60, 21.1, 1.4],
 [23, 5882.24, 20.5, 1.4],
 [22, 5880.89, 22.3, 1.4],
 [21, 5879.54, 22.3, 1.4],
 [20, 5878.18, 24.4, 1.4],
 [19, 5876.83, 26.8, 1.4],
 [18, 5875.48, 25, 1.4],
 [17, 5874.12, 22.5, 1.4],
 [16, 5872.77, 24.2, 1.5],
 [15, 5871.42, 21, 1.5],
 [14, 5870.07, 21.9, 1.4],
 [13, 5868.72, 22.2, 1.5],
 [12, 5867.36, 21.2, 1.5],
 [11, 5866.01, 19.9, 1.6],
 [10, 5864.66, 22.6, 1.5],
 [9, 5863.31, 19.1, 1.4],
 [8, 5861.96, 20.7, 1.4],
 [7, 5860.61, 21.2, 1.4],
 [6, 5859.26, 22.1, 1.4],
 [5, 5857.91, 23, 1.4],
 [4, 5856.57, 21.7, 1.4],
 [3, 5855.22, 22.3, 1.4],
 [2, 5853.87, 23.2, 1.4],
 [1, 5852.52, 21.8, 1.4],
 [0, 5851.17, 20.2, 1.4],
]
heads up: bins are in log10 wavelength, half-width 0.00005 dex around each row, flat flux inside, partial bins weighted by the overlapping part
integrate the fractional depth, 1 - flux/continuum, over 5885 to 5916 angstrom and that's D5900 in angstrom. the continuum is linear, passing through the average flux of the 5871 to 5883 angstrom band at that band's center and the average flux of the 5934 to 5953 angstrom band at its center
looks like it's 4.12 angstrom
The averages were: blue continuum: 23.3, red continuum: 23.2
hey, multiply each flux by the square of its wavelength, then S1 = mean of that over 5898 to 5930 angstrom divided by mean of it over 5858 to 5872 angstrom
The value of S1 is 1.10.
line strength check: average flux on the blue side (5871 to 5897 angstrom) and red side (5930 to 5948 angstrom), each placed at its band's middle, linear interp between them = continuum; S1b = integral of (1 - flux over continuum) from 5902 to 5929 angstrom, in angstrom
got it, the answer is -1.6 angstrom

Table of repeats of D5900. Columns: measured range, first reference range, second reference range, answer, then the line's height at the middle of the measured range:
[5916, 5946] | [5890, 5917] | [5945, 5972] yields -2.90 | 21.5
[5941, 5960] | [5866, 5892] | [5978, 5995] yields -0.78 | 21.9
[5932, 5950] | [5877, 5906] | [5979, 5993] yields -1.84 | 21.2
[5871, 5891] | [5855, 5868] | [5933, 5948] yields 0.39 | 21.9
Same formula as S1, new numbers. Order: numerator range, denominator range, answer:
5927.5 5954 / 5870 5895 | 1.14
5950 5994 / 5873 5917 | 1.08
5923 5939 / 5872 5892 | 1.12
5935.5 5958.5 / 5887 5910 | 1.22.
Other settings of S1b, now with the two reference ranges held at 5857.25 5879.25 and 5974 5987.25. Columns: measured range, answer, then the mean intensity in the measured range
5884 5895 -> 2.2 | 17.9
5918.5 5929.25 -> -0.5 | 23.3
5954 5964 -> 0.1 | 22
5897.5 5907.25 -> 0.0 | 22.3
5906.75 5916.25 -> -0.3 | 22.9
